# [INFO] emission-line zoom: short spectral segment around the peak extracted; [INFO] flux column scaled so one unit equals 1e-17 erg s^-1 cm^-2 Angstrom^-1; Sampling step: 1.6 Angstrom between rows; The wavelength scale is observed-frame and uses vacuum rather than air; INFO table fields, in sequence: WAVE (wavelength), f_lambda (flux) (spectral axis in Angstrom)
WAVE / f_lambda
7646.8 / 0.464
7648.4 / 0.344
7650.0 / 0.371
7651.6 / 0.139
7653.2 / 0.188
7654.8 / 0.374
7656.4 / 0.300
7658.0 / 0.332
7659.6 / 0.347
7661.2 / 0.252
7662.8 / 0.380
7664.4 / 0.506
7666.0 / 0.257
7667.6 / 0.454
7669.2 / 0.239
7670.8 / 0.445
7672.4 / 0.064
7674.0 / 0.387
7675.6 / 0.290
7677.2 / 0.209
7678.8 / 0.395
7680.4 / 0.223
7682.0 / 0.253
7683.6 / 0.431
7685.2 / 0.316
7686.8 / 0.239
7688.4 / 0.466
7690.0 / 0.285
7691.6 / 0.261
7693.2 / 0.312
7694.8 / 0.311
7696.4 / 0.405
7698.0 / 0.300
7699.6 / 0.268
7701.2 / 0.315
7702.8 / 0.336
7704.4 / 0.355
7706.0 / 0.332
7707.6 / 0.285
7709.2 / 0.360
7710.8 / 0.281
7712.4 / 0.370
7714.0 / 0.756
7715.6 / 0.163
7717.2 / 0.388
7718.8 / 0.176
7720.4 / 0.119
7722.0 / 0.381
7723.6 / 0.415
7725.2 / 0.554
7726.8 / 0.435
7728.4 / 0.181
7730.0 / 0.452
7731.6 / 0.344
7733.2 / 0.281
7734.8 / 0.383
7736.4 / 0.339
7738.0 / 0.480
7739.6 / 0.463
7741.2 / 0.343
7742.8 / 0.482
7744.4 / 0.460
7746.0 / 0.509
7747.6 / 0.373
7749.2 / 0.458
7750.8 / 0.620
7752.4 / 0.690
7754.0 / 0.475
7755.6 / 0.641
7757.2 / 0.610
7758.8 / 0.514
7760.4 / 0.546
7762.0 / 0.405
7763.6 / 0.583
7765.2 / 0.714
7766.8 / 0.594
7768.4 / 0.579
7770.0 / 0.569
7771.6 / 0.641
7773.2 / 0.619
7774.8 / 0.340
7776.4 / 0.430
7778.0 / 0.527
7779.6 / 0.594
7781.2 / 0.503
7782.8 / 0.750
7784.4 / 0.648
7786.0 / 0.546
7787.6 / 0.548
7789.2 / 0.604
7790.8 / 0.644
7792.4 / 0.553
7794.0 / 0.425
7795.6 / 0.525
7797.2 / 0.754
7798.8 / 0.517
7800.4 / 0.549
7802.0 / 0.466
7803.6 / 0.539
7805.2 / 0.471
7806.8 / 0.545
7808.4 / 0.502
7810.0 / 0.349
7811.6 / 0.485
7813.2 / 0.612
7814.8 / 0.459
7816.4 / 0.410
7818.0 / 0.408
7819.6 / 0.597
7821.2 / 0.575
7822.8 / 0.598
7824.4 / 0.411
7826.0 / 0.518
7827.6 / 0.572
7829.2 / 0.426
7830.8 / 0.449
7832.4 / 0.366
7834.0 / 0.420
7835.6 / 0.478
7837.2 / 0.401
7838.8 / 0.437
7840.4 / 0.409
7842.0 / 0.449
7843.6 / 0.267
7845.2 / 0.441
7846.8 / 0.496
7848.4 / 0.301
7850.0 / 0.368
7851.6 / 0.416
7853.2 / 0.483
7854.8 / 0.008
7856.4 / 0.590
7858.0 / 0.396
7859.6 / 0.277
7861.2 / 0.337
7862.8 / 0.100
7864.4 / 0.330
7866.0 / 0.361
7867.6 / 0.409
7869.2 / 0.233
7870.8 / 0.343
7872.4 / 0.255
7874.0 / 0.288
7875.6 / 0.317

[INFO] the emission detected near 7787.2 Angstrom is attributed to Mg II 2798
